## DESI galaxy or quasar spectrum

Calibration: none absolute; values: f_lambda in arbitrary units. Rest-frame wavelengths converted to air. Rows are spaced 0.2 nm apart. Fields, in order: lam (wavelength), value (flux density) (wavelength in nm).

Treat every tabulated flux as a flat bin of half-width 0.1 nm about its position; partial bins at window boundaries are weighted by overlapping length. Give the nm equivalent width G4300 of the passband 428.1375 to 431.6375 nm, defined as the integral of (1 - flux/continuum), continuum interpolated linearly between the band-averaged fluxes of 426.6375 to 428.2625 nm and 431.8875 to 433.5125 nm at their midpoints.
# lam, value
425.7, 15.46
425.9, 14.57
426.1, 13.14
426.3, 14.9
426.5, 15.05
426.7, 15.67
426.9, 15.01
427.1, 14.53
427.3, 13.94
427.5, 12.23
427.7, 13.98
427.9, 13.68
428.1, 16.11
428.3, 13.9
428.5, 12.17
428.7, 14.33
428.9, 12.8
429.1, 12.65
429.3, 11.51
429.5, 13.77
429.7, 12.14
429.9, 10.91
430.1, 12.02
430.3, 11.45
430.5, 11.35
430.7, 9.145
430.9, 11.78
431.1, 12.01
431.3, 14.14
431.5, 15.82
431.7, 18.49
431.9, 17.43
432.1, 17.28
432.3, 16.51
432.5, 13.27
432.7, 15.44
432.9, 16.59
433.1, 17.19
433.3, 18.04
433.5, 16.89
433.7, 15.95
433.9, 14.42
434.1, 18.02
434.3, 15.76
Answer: 0.62 nm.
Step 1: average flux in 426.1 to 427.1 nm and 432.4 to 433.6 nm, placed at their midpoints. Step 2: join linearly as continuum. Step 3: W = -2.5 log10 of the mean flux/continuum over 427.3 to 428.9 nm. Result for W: 0.11 mag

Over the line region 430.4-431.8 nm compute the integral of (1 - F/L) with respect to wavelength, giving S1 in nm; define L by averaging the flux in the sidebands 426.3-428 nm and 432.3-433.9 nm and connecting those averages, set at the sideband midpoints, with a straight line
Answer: 0.21 nm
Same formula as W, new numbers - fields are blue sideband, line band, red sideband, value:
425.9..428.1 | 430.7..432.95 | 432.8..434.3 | 0.07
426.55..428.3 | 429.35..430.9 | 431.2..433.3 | 0.31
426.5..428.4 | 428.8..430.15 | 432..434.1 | 0.22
